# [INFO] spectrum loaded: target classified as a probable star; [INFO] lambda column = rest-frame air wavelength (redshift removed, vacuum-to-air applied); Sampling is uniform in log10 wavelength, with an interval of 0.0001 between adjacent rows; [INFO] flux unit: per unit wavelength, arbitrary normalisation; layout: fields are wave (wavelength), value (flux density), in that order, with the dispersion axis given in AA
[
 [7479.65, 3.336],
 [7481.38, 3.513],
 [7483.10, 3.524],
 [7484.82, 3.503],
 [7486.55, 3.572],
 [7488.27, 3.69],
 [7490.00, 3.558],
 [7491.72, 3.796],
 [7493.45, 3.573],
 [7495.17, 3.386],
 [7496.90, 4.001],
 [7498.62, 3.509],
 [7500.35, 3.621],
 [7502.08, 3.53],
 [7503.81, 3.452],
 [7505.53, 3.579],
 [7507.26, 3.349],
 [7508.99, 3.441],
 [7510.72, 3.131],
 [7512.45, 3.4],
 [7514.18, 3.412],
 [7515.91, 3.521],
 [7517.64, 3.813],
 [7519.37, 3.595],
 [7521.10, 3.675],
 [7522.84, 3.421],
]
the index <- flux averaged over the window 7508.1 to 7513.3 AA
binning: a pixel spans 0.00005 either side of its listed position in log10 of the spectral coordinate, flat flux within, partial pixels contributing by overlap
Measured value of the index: 3.32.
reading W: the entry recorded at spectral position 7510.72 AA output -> 3.131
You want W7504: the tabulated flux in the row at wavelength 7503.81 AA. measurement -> 3.452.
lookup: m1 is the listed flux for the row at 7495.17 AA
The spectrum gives 3.386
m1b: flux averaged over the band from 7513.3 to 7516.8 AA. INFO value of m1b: 3.47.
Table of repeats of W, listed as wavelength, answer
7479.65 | 3.336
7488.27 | 3.69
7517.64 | 3.813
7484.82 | 3.503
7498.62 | 3.509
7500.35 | 3.621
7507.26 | 3.349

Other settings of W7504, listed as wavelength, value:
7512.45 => 3.4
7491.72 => 3.796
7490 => 3.558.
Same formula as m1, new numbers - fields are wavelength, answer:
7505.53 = 3.579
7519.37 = 3.595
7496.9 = 4.001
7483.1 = 3.524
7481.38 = 3.513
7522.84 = 3.421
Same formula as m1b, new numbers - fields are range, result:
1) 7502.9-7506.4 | 3.52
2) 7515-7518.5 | 3.66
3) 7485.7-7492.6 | 3.65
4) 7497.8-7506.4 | 3.54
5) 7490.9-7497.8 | 3.69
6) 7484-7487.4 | 3.53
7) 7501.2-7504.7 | 3.5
